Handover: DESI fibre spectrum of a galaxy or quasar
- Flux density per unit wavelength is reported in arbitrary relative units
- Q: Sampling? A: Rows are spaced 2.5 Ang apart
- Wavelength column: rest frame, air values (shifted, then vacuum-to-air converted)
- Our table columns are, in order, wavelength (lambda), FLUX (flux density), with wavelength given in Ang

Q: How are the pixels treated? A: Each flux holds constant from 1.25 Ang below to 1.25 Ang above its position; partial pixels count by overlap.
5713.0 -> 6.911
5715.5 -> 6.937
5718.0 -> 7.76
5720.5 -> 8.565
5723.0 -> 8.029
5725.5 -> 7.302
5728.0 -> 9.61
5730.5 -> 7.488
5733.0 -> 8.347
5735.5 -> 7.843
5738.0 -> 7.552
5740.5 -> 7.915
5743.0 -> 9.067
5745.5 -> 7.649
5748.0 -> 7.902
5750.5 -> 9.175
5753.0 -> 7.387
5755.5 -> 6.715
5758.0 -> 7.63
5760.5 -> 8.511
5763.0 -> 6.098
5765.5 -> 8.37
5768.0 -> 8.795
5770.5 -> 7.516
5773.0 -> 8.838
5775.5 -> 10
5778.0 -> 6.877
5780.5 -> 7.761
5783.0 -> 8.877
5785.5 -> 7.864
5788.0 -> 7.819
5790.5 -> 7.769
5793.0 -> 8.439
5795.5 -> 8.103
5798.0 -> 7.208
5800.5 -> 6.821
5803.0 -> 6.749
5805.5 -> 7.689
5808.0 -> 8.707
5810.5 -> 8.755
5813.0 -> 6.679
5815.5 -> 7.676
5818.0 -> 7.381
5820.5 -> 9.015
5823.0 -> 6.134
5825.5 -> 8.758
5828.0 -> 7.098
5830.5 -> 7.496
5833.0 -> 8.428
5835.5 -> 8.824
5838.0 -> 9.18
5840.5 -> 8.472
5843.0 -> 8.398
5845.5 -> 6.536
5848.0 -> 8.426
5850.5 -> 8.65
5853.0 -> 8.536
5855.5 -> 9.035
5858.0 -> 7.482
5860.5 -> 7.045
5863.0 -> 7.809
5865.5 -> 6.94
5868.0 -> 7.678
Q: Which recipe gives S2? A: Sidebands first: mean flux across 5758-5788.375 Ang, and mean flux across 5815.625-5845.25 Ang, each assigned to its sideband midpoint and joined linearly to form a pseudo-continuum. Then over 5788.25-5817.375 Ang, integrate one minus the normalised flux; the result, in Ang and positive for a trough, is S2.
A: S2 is 1.4 Ang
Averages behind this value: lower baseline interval 8.1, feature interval 7.69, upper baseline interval 8.04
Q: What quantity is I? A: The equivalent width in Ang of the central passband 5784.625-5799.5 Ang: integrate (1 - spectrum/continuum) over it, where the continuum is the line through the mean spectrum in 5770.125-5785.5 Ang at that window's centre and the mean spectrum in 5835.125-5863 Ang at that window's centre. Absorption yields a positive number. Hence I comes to 0.80 Ang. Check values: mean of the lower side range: 8.32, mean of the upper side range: 8.2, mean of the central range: 7.85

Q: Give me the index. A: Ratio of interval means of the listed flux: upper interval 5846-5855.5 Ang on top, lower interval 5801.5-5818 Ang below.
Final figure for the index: 1.1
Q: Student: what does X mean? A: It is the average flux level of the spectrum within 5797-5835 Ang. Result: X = 7.67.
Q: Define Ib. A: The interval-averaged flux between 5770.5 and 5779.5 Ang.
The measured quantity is 8.4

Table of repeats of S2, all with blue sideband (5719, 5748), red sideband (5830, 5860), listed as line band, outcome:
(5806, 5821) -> 0.48 Ang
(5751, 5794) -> 1.02 Ang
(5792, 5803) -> 0.92 Ang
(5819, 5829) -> 0.59 Ang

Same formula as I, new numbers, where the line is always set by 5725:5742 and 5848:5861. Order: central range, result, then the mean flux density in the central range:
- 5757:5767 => 0.5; 7.68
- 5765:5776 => -0.7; 8.64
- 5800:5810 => 0.6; 7.64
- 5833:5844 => -0.6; 8.69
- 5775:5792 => 0.1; 8.06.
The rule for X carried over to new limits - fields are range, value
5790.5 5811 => 7.77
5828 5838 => 8.22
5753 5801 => 7.9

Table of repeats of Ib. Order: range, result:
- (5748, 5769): 7.83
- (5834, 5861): 8.27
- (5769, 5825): 7.87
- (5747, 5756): 7.88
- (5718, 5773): 7.99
